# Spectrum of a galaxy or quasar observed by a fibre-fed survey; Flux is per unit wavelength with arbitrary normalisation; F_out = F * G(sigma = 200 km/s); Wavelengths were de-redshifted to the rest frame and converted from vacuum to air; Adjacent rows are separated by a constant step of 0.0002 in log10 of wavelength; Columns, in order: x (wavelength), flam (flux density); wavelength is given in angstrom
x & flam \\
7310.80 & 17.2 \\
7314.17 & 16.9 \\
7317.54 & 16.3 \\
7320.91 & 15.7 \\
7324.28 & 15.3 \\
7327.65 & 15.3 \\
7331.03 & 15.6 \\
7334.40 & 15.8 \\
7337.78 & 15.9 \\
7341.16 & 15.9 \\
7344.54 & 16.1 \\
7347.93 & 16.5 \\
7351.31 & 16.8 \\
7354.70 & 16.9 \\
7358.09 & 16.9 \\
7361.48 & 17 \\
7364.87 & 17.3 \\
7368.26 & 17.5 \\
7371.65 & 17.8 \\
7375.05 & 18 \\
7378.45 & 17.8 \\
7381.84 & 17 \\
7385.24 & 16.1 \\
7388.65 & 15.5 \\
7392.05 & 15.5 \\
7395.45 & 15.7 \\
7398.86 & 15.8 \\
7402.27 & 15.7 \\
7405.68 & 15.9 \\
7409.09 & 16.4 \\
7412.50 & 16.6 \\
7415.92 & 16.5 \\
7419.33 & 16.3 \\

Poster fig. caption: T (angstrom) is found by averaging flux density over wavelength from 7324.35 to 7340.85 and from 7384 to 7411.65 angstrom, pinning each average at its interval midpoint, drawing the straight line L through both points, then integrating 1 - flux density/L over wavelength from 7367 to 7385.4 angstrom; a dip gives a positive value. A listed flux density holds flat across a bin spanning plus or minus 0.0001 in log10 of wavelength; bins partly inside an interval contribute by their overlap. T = -2.0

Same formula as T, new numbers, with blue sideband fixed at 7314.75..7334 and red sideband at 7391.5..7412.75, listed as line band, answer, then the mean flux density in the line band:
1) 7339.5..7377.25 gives -2.79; 17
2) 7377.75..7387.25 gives -0.57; 16.8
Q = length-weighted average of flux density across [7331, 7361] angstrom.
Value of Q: 16.3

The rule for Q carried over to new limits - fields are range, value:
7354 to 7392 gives 17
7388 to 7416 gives 15.9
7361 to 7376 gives 17.5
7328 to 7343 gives 15.8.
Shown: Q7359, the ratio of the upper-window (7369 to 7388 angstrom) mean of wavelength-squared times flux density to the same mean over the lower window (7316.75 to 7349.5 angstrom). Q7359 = 1.1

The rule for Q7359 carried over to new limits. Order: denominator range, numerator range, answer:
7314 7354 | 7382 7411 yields 1.01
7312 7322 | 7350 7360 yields 1.04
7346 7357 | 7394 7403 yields 0.95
